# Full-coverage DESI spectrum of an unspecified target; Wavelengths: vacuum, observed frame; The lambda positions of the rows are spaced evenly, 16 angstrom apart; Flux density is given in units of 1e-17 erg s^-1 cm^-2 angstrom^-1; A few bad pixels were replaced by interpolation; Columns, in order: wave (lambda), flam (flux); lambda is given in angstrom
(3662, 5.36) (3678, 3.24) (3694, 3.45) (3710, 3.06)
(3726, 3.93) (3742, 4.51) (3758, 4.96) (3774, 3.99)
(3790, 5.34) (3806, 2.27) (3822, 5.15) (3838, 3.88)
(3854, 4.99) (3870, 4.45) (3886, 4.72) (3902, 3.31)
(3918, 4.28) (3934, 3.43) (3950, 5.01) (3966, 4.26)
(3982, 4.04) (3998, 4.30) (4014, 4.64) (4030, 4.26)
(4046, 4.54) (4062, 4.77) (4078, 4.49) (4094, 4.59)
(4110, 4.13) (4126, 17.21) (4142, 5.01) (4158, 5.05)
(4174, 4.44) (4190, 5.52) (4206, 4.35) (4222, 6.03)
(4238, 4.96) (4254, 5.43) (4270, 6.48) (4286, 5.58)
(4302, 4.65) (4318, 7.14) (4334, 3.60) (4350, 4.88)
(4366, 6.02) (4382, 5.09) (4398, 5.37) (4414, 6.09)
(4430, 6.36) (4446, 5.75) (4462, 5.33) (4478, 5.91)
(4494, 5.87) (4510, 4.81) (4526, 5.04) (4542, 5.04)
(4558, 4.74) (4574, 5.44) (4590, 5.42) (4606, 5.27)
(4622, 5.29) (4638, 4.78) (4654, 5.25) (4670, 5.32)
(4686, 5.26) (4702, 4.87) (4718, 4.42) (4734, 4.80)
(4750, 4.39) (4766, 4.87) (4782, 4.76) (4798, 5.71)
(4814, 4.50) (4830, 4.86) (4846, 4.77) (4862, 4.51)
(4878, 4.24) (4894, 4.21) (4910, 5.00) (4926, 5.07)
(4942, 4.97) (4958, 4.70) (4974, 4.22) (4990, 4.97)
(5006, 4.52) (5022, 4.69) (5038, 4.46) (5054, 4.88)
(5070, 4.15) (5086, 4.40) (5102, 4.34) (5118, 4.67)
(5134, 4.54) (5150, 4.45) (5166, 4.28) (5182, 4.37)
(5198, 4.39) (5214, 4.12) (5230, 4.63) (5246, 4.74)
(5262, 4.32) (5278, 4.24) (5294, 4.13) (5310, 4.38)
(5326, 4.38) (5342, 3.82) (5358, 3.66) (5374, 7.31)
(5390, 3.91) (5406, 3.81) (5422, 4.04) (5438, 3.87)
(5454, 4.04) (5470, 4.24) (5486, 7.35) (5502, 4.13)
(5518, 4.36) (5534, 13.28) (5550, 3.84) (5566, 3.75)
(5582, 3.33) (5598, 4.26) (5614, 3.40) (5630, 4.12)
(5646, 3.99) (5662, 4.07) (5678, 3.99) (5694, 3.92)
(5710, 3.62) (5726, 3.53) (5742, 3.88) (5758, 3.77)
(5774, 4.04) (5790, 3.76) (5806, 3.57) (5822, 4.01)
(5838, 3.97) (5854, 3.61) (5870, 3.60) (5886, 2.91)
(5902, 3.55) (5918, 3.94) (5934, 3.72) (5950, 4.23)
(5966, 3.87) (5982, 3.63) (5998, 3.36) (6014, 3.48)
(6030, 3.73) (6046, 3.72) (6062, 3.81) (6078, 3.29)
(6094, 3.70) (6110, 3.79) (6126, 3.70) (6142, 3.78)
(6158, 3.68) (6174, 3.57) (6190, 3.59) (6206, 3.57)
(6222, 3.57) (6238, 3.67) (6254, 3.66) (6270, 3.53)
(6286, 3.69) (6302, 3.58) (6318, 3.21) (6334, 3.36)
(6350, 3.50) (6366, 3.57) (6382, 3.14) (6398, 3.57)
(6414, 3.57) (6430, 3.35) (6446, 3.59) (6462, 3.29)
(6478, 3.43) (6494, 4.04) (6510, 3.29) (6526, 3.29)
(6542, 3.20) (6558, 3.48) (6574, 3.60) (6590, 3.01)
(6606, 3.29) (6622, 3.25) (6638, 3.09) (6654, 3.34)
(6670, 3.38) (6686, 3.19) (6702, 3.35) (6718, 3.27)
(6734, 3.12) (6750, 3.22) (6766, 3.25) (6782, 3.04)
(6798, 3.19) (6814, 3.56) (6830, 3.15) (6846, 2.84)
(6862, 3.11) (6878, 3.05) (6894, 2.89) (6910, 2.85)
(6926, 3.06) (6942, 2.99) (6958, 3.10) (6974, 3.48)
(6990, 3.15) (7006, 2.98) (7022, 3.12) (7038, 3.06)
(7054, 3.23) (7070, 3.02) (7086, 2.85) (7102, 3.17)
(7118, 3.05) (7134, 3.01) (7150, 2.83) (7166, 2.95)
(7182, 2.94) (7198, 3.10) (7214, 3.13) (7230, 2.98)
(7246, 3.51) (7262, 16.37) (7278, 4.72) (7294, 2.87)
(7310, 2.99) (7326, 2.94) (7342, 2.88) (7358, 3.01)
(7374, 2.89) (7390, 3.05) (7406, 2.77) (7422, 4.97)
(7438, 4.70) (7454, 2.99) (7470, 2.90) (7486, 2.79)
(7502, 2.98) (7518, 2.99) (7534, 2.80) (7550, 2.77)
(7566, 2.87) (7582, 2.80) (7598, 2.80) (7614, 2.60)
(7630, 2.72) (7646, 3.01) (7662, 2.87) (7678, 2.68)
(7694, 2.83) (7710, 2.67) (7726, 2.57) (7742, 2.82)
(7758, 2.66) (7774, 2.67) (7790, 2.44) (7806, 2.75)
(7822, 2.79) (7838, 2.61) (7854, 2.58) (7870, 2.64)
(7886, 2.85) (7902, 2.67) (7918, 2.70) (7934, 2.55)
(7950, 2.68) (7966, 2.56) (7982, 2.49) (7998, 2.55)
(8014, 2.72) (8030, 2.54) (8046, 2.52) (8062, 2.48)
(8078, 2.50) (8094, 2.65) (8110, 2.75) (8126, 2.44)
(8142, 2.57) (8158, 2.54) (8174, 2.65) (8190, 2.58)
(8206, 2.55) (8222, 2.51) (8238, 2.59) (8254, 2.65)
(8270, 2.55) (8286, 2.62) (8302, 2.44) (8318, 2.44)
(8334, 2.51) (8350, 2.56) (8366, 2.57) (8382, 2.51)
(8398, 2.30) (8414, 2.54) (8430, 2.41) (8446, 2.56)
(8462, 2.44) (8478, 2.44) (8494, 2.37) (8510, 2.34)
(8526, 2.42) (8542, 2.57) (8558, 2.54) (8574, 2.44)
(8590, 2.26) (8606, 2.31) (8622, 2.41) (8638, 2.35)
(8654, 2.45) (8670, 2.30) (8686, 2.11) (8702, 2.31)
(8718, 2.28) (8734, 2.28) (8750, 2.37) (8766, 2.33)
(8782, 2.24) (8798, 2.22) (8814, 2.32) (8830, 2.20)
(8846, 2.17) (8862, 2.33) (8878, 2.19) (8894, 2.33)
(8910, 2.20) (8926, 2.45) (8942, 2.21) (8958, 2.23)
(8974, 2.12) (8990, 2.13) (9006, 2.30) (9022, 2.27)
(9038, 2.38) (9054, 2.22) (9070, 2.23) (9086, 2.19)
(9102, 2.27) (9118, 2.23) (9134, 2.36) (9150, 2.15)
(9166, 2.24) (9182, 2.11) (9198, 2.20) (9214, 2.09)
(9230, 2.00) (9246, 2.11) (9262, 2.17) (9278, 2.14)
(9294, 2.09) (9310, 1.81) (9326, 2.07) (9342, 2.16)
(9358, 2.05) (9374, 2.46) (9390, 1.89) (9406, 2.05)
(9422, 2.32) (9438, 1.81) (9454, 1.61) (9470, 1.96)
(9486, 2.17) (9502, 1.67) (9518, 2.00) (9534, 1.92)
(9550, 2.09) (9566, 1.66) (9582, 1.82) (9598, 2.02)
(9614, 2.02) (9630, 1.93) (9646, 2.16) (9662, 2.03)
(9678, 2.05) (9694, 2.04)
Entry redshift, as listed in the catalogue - 0.11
